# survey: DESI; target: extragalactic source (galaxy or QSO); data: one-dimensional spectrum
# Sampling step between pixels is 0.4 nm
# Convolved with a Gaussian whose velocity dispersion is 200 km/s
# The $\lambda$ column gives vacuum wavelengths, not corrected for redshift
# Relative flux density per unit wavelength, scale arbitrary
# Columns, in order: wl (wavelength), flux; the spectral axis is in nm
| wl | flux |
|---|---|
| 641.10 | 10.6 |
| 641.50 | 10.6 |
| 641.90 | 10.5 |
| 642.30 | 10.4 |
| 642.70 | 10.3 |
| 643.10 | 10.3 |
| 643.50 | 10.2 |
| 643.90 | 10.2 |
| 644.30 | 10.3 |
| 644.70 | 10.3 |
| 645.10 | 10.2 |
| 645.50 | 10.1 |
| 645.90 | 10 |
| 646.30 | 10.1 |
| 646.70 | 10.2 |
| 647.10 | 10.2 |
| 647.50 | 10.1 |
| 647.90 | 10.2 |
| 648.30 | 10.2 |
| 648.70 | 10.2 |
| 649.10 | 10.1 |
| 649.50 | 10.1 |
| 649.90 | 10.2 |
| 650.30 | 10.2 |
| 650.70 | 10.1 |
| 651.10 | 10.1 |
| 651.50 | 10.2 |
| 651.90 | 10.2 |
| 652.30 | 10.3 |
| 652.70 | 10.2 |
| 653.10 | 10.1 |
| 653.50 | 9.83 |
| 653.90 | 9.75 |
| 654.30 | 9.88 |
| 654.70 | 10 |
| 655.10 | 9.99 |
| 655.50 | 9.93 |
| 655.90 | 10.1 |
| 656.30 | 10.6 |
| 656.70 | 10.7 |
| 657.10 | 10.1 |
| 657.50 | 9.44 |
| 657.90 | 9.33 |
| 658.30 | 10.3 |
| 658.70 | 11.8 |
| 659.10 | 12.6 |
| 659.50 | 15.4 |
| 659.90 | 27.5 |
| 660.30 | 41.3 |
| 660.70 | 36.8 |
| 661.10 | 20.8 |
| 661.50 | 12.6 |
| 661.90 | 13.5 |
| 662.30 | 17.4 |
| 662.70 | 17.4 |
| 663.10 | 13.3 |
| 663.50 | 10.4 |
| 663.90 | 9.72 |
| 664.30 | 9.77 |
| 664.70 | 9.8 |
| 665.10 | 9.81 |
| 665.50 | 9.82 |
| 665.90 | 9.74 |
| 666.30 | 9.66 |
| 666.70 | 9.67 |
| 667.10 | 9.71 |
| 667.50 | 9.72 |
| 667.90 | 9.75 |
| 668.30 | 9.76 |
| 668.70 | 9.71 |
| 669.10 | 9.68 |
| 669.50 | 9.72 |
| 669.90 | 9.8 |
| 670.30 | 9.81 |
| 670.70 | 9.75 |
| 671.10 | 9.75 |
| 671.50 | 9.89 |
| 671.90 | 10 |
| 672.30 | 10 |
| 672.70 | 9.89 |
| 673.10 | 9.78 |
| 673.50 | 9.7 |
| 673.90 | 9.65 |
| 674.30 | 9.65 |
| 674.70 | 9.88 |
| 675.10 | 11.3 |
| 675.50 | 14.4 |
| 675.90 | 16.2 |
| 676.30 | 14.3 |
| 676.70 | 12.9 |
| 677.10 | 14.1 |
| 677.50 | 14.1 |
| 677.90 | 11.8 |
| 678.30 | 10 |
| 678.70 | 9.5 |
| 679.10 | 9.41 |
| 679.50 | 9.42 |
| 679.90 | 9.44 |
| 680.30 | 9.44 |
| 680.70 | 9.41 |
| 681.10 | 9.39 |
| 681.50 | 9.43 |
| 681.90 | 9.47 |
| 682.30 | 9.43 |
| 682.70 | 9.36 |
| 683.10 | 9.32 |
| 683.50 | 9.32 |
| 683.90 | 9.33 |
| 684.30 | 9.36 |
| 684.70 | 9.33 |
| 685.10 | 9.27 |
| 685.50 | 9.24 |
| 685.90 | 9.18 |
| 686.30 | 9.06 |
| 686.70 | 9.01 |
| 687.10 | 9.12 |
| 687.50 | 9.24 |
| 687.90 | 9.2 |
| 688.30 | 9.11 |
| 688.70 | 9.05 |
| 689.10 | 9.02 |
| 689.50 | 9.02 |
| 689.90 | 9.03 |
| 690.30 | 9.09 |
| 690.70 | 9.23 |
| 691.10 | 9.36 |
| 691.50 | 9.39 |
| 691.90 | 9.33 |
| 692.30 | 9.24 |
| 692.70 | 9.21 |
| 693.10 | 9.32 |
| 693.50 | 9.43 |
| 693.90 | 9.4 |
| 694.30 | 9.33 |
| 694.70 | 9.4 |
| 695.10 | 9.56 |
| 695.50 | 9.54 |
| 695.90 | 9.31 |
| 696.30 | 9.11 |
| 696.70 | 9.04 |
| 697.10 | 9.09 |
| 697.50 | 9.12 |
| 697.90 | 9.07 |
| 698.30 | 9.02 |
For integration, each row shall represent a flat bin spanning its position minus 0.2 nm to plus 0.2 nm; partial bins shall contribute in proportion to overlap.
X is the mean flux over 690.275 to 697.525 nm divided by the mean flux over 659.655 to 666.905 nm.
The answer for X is 0.58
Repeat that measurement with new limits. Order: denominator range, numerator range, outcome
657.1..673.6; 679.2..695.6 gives 0.73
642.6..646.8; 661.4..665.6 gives 1.19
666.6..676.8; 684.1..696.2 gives 0.88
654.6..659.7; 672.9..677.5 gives 1.12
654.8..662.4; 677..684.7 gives 0.64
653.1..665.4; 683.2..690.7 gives 0.66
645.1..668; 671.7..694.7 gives 0.82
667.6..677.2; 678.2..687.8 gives 0.87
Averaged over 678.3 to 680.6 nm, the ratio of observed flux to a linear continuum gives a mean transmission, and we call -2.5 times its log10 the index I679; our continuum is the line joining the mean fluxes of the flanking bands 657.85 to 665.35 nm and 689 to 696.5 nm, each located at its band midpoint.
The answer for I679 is 0.28 mag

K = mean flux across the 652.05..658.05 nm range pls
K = 10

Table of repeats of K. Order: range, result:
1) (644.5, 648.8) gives 10.2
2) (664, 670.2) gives 9.74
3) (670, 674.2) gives 9.82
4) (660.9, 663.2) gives 15.9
